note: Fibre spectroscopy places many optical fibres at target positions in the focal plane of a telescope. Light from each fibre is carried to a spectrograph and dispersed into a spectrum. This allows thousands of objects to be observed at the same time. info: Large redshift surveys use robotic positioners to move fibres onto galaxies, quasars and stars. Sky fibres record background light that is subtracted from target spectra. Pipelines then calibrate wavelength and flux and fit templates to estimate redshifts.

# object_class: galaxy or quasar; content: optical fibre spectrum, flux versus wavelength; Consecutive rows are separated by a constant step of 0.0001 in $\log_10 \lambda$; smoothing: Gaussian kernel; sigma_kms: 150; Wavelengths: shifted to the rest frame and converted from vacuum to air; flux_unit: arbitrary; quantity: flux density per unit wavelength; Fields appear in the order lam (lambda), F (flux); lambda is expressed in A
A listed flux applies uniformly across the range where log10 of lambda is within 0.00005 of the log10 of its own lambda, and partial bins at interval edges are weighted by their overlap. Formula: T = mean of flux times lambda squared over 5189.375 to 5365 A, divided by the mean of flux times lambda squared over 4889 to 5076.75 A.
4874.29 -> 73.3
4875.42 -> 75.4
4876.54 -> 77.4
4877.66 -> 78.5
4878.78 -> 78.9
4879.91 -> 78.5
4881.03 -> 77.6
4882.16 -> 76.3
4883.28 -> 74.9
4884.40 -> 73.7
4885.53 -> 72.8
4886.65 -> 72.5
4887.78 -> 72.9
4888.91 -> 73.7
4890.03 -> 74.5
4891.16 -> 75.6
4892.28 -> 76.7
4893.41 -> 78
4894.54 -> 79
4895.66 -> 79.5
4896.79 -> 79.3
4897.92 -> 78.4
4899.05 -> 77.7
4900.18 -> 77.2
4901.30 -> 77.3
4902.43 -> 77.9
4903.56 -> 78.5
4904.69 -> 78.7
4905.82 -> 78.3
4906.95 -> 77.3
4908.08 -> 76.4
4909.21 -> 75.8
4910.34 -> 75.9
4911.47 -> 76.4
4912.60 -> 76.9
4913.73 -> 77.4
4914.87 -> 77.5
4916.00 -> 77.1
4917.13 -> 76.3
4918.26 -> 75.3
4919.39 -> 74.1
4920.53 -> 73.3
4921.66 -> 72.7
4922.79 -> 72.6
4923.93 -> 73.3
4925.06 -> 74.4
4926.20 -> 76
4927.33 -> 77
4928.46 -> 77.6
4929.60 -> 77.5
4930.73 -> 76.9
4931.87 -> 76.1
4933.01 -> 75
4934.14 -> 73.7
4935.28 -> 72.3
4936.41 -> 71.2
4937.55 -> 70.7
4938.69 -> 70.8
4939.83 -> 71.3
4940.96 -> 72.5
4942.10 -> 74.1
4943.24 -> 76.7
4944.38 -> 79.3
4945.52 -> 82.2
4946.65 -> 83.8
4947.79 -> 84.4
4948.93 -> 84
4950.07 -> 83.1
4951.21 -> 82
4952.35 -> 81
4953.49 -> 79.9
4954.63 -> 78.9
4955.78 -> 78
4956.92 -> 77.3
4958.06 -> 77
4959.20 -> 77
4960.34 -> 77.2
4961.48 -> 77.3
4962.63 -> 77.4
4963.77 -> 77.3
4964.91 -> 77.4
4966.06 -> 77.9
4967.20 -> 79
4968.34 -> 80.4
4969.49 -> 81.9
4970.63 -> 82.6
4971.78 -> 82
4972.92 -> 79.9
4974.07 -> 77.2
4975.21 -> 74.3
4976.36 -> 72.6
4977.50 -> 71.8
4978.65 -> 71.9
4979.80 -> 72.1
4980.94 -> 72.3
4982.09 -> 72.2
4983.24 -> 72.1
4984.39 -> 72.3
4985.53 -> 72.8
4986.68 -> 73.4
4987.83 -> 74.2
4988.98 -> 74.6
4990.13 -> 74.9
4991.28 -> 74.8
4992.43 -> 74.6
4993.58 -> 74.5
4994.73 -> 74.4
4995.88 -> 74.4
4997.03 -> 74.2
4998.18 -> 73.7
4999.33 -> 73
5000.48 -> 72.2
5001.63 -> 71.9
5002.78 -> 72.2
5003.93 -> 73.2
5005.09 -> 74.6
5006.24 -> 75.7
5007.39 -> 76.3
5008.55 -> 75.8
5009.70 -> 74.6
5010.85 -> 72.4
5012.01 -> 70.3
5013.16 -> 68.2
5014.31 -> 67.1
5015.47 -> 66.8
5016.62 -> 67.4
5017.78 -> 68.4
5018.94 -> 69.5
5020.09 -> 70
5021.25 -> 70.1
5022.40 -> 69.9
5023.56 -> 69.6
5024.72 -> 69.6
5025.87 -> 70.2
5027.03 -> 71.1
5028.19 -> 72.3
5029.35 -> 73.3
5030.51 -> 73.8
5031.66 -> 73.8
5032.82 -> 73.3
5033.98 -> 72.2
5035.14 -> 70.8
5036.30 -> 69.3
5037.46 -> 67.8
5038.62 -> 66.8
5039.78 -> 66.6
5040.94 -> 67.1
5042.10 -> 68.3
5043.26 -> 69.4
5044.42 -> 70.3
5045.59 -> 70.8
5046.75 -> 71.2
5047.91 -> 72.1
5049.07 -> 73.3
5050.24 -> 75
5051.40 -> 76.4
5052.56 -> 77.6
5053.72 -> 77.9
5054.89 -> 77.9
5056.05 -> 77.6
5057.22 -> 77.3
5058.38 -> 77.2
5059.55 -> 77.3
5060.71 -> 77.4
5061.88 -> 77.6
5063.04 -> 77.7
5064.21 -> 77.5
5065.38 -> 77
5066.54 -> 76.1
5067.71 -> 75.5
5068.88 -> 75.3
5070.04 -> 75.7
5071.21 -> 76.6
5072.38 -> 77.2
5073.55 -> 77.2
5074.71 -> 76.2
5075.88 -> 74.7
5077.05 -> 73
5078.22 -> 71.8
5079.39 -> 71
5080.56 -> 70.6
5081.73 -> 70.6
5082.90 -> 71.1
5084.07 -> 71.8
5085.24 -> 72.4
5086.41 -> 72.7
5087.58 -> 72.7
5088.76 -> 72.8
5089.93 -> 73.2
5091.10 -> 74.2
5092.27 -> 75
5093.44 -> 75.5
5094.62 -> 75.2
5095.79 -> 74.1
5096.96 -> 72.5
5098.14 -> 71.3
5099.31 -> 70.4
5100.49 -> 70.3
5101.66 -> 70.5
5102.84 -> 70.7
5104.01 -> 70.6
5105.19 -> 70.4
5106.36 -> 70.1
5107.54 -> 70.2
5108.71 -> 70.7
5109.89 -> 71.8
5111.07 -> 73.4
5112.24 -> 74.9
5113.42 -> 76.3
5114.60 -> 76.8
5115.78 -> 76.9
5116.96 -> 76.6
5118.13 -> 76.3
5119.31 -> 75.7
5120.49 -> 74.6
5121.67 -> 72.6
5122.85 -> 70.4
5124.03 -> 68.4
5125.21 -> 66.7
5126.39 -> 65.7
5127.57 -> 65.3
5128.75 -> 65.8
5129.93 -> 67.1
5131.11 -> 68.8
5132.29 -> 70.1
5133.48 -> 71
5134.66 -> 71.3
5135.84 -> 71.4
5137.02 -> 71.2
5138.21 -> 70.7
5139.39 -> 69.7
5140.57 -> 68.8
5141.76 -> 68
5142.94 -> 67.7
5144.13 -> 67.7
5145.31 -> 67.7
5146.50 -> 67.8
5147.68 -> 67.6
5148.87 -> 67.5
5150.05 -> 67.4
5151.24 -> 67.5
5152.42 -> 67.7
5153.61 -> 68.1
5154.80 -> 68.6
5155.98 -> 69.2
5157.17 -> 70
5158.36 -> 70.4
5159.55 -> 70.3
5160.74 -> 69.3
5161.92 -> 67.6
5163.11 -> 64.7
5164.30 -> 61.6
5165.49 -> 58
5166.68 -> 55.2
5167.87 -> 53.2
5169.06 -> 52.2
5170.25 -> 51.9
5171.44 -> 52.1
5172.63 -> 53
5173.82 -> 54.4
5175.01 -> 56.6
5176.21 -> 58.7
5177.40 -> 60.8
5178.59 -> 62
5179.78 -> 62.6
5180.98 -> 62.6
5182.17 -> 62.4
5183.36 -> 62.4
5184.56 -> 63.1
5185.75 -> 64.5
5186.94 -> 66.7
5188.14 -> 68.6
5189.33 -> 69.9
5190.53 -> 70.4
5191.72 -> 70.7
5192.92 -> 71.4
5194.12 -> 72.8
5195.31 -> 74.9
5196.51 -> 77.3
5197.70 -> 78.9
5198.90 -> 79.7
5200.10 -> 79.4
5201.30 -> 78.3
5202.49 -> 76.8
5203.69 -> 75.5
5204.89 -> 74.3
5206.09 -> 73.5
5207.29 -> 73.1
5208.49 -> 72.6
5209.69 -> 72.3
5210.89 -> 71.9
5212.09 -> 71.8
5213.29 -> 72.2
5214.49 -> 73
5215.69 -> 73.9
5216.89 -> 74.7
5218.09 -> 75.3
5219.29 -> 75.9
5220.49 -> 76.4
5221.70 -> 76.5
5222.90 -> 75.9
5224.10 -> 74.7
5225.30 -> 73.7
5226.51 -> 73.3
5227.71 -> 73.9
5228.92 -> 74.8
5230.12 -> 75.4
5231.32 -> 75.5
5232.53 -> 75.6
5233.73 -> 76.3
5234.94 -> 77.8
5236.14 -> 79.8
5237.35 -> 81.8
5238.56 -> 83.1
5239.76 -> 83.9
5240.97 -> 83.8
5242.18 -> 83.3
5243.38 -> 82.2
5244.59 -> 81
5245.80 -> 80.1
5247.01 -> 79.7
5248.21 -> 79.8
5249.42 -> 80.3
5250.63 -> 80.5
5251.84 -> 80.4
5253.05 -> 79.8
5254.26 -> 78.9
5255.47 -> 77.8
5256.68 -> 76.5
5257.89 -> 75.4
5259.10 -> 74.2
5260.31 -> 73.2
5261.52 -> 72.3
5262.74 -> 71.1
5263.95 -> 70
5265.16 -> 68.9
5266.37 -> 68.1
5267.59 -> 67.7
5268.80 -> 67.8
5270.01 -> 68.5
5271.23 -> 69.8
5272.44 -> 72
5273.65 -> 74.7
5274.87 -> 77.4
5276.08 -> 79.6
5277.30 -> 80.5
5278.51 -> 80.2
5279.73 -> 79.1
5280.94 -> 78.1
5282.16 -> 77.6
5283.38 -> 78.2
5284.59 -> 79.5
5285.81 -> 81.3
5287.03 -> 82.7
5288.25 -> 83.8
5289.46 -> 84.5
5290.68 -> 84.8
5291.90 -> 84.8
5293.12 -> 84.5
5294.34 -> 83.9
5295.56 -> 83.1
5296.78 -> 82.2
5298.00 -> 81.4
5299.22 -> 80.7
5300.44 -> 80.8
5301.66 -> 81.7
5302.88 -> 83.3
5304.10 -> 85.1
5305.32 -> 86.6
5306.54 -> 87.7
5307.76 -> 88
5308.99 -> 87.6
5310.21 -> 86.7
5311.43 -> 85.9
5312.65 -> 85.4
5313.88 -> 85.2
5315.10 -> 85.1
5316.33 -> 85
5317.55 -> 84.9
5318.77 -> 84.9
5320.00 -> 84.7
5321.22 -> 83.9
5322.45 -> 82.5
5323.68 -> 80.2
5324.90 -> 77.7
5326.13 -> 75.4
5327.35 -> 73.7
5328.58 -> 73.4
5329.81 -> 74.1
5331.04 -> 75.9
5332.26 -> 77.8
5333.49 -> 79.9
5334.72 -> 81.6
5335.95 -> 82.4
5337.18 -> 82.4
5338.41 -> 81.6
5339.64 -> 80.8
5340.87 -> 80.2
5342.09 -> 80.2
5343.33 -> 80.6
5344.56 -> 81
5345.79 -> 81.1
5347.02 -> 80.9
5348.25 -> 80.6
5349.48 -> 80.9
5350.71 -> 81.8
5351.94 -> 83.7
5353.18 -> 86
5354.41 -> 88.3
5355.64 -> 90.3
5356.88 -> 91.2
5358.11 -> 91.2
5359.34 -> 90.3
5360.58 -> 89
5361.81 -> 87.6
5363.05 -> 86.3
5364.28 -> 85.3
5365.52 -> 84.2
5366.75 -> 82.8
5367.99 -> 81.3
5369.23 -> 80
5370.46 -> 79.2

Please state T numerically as 1.19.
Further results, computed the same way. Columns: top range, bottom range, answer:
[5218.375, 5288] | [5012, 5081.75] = 1.14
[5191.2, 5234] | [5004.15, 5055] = 1.12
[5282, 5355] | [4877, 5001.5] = 1.25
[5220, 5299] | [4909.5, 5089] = 1.16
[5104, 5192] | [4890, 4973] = 0.94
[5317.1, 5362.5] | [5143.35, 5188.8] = 1.39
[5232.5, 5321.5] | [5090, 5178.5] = 1.24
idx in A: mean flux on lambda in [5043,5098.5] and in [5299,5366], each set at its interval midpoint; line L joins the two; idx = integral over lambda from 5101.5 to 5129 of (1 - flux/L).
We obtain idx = 1.50 A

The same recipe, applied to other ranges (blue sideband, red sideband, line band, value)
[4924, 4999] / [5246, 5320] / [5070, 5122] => 2.97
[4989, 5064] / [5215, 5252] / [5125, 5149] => 2.22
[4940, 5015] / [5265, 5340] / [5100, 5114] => 1.09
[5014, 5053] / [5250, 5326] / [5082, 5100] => -0.06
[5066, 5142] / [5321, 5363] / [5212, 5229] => 0.57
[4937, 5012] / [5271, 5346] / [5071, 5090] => 1.10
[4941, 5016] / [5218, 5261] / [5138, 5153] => 1.78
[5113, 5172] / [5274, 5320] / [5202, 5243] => -0.18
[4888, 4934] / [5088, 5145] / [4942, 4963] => -1.18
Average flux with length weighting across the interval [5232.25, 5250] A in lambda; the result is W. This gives 80.7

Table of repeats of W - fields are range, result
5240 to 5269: 76.6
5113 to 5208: 68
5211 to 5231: 74.4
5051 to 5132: 73.5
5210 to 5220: 73.6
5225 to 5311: 78.9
